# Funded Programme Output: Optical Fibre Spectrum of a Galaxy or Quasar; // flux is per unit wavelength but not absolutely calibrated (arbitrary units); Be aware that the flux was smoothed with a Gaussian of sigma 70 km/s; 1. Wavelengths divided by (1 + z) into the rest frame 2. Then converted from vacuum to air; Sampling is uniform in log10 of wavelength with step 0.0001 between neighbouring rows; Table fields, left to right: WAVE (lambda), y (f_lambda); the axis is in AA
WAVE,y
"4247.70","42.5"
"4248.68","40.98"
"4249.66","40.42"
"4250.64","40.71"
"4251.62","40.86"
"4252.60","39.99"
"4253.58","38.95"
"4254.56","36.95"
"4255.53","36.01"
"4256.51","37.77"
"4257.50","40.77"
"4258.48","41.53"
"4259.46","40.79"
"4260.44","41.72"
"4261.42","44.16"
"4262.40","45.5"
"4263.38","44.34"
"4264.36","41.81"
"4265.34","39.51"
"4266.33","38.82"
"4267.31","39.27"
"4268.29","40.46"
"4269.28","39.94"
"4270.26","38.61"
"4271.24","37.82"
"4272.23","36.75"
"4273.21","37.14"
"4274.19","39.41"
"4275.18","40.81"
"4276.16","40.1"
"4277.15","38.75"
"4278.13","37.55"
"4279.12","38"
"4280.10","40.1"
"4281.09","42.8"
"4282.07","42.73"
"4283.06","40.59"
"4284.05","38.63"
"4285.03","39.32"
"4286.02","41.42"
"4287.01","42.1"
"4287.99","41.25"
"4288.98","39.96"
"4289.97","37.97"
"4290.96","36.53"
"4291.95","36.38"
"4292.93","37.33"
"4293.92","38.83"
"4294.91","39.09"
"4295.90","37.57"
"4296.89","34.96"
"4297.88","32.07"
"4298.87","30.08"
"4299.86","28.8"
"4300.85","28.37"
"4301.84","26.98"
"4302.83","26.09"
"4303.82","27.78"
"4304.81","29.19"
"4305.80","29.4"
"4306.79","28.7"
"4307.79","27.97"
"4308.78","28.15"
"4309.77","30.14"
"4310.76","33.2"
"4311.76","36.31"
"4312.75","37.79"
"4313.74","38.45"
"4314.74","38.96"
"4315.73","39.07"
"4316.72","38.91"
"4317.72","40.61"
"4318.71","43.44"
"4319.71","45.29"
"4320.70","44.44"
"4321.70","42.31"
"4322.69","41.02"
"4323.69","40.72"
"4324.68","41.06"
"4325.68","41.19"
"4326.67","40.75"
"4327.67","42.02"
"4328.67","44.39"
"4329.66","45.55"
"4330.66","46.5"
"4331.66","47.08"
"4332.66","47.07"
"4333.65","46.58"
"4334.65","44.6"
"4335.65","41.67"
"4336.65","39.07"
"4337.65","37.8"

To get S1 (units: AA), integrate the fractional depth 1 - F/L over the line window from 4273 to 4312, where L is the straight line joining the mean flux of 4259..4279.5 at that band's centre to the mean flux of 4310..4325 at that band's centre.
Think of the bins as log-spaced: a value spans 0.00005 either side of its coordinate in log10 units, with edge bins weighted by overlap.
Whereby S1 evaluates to 4.4 AA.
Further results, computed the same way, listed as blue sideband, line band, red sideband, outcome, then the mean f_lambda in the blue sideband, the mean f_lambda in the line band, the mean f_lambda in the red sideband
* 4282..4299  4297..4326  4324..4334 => 4.6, 38.2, 35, 44.2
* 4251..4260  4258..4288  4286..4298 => -1.2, 39.3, 40.4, 38.2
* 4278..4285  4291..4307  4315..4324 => 3.4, 40.1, 32.2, 41.7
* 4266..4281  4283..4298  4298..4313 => -1.9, 39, 38.5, 29.9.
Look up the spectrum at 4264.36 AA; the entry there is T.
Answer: 41.81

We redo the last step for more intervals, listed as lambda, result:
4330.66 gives 46.5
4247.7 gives 42.5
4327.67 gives 42.02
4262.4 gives 45.5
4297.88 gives 32.07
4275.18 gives 40.81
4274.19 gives 39.41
